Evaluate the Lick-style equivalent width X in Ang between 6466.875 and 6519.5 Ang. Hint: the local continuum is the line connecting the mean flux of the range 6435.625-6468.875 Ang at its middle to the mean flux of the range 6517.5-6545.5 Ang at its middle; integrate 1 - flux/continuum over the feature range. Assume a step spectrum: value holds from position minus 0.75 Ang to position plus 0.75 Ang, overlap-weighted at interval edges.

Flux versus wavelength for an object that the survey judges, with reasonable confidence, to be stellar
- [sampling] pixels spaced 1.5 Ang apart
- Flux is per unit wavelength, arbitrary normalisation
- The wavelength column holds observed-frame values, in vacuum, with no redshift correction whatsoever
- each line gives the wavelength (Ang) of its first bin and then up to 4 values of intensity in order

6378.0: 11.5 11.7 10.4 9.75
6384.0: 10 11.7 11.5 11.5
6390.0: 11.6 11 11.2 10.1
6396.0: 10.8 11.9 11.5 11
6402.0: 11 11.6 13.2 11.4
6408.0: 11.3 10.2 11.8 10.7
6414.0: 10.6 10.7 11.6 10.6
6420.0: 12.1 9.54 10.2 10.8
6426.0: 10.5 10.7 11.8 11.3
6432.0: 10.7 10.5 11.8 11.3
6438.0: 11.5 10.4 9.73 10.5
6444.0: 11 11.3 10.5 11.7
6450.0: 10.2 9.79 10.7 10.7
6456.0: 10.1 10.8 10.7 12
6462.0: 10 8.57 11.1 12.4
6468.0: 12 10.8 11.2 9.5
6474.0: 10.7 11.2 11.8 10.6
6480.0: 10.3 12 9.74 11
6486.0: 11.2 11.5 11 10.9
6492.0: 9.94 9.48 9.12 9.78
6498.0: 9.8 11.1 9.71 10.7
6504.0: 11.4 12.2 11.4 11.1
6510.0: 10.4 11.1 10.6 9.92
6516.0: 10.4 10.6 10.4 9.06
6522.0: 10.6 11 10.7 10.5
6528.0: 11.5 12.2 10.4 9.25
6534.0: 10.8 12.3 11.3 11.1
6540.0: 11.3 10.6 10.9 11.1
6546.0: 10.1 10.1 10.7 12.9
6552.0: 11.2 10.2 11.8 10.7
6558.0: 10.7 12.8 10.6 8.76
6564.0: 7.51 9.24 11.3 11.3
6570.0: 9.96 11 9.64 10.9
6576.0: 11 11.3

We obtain 0.4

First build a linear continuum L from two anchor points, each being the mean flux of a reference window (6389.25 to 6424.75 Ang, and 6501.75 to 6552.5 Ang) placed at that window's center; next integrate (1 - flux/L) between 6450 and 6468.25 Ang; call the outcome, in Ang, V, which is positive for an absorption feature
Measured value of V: 0.5 Ang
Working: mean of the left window 11.1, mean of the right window 10.9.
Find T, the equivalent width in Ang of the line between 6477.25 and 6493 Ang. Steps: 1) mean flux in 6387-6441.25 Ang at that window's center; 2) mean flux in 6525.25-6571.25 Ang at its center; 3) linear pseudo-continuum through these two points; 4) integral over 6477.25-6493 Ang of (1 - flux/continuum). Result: 0.1 Ang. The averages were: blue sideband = 11.1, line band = 10.8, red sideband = 10.8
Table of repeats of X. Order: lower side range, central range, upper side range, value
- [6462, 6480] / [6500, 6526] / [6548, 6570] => 0.2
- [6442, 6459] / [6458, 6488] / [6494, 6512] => -0.7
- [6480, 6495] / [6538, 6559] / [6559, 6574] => -1.4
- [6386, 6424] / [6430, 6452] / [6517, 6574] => 0.4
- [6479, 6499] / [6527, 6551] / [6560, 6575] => -1.9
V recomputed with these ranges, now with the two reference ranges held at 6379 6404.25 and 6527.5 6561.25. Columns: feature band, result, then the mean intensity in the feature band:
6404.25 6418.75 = -0.21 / 11.2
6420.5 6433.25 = 0.41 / 10.7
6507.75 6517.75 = 0.44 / 10.6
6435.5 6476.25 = 1.13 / 10.8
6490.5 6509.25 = 0.97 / 10.5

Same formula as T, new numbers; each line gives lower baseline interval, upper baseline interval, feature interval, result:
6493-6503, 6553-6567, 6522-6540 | -1.5 Ang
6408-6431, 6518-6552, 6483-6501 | 0.8 Ang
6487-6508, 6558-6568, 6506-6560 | -2.9 Ang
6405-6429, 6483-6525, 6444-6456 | 0.1 Ang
